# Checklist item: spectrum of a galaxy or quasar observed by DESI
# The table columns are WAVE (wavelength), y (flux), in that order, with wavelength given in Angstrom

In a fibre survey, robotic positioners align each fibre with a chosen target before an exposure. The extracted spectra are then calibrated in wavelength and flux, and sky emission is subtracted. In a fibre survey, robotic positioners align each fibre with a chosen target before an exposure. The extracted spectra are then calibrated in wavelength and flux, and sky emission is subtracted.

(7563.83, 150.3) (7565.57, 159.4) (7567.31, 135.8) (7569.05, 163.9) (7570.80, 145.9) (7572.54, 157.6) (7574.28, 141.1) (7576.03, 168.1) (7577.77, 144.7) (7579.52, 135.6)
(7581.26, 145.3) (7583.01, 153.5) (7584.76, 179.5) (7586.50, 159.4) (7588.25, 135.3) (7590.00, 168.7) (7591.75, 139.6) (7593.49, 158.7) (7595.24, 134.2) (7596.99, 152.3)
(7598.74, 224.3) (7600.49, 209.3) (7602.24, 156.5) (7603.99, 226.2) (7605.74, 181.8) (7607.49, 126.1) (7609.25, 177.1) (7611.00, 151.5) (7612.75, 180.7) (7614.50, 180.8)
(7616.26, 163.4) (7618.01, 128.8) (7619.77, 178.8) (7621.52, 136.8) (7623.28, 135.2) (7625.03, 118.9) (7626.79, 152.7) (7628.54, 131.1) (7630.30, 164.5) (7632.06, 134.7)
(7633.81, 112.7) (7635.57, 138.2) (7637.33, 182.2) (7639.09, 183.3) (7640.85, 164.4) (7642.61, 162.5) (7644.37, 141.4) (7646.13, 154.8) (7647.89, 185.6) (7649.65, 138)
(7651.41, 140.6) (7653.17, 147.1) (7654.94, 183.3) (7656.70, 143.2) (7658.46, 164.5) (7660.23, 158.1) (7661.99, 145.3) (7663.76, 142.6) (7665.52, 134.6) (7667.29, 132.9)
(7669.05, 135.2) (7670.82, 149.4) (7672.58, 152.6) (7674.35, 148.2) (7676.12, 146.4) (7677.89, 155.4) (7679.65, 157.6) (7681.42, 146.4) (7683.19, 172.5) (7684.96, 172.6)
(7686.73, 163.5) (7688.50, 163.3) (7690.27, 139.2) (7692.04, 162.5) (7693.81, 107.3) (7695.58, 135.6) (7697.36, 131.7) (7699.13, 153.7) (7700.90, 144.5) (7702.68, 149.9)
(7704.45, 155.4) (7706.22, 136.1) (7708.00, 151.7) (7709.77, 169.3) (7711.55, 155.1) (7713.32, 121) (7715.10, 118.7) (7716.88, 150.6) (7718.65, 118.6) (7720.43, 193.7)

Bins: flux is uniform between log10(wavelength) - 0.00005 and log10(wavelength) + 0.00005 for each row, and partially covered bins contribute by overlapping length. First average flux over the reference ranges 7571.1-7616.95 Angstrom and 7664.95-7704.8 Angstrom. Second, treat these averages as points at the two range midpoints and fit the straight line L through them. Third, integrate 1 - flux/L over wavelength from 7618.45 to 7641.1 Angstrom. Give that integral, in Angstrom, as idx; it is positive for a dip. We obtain 1.36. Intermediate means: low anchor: 163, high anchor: 148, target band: 148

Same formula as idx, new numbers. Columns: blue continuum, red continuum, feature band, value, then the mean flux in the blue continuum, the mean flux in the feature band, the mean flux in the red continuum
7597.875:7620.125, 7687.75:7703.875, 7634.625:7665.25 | 0.7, 176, 157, 143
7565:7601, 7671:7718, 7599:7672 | -1.4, 157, 156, 148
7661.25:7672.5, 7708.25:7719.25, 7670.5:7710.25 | -2.8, 141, 150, 140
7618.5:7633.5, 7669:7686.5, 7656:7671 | 0.6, 143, 145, 155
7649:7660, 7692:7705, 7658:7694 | -0.9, 153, 151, 141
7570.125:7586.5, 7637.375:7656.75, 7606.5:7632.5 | 1.0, 153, 151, 160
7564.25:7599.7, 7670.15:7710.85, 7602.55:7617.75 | -1.7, 155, 171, 151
